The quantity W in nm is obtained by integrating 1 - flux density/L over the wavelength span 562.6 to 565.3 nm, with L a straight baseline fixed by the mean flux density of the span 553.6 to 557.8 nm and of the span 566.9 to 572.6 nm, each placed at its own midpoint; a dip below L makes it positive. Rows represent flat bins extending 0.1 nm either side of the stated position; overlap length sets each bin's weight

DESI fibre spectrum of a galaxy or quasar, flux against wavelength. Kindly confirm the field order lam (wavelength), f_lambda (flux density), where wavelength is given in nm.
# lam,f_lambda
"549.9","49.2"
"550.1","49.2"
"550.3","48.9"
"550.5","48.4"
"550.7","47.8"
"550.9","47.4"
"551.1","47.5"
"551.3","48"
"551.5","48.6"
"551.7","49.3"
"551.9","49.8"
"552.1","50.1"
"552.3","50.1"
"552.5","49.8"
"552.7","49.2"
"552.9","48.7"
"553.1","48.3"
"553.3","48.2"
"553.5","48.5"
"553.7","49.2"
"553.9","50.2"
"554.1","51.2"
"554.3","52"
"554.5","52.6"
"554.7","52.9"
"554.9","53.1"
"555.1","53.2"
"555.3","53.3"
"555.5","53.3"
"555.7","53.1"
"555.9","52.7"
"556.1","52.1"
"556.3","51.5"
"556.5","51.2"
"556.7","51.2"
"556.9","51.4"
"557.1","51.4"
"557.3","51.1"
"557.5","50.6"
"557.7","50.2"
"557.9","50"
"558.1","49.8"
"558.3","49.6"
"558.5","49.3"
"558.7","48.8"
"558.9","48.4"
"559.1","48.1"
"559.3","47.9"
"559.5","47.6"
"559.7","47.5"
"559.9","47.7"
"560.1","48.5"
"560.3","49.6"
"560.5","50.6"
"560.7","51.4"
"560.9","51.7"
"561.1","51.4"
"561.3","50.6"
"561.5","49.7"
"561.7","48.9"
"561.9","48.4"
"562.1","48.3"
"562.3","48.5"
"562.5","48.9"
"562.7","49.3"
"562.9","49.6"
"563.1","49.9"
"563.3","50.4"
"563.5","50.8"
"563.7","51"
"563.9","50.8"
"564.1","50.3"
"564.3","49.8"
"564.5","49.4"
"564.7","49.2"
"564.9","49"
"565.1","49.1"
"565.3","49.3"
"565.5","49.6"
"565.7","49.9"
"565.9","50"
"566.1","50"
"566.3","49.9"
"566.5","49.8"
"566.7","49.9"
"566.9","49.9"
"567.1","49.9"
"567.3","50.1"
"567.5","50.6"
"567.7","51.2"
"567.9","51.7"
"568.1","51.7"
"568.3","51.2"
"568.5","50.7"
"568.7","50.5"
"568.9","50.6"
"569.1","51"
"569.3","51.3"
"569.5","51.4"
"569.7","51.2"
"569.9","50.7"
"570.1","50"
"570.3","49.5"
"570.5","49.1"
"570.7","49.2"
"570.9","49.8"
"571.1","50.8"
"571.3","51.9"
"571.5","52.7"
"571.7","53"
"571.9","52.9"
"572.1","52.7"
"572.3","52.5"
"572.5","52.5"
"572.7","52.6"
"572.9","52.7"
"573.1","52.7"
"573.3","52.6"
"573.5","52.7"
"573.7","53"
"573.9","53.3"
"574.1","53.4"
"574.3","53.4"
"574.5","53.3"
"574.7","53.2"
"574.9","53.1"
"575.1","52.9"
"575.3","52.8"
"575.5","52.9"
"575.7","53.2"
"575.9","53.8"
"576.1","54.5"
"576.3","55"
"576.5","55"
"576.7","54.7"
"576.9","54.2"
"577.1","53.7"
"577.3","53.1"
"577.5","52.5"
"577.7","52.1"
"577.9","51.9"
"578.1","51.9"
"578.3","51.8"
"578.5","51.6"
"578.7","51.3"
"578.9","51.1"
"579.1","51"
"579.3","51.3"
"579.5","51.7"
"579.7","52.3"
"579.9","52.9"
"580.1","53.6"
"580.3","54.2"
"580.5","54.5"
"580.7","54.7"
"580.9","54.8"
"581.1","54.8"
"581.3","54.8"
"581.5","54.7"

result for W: 0.078 nm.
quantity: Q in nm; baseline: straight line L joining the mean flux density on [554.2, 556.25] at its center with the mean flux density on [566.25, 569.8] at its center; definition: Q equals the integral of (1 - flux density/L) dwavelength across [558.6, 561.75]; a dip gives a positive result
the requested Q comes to 0.164 nm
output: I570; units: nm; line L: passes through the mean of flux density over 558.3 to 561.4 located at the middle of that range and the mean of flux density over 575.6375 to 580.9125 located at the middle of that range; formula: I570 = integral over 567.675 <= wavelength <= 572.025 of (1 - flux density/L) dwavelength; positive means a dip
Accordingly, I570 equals 0.03 nm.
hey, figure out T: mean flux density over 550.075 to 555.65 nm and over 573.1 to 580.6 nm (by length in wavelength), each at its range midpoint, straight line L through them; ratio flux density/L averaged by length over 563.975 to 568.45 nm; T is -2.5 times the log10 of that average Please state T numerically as 0.03 mag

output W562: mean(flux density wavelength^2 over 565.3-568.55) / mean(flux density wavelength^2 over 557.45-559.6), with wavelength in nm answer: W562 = 1.06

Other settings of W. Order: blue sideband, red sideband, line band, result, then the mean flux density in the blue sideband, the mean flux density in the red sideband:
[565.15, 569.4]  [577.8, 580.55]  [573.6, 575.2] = -0.05 nm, 50.4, 52.2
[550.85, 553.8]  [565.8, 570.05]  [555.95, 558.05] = -0.07 nm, 48.9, 50.6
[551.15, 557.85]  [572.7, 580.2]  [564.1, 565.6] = 0.07 nm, 50.8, 52.9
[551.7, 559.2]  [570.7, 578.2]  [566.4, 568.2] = 0.05 nm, 50.6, 52.9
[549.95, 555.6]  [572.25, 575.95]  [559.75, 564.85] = 0.15 nm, 50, 53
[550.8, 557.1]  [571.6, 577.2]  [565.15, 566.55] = 0.06 nm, 50.6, 53.3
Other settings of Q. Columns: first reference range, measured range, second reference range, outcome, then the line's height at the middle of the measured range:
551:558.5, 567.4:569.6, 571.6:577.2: 0.06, 52.5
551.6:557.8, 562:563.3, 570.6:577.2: 0.06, 51.8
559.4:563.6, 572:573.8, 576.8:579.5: -0.05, 51.3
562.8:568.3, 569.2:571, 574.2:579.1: 0.04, 51.3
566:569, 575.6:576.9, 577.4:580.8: -0.06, 51.9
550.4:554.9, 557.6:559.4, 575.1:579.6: 0.04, 50.3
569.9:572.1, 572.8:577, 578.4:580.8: -0.14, 51.7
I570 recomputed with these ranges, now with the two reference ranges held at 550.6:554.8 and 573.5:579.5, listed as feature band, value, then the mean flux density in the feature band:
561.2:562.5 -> 0.04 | 49.1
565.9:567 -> 0.03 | 49.9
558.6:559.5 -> 0.04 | 48.2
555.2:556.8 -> -0.07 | 52.3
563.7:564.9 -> 0.03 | 49.9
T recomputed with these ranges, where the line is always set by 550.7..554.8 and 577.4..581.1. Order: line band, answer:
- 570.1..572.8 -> 0.01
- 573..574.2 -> -0.02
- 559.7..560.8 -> 0.02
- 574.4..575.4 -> -0.02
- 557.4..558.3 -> 0.00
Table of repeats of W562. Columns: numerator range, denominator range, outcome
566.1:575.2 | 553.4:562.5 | 1.07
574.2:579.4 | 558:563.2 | 1.14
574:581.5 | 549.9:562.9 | 1.15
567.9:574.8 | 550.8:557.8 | 1.09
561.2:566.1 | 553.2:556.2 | 0.99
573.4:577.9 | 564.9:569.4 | 1.09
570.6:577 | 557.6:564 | 1.12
